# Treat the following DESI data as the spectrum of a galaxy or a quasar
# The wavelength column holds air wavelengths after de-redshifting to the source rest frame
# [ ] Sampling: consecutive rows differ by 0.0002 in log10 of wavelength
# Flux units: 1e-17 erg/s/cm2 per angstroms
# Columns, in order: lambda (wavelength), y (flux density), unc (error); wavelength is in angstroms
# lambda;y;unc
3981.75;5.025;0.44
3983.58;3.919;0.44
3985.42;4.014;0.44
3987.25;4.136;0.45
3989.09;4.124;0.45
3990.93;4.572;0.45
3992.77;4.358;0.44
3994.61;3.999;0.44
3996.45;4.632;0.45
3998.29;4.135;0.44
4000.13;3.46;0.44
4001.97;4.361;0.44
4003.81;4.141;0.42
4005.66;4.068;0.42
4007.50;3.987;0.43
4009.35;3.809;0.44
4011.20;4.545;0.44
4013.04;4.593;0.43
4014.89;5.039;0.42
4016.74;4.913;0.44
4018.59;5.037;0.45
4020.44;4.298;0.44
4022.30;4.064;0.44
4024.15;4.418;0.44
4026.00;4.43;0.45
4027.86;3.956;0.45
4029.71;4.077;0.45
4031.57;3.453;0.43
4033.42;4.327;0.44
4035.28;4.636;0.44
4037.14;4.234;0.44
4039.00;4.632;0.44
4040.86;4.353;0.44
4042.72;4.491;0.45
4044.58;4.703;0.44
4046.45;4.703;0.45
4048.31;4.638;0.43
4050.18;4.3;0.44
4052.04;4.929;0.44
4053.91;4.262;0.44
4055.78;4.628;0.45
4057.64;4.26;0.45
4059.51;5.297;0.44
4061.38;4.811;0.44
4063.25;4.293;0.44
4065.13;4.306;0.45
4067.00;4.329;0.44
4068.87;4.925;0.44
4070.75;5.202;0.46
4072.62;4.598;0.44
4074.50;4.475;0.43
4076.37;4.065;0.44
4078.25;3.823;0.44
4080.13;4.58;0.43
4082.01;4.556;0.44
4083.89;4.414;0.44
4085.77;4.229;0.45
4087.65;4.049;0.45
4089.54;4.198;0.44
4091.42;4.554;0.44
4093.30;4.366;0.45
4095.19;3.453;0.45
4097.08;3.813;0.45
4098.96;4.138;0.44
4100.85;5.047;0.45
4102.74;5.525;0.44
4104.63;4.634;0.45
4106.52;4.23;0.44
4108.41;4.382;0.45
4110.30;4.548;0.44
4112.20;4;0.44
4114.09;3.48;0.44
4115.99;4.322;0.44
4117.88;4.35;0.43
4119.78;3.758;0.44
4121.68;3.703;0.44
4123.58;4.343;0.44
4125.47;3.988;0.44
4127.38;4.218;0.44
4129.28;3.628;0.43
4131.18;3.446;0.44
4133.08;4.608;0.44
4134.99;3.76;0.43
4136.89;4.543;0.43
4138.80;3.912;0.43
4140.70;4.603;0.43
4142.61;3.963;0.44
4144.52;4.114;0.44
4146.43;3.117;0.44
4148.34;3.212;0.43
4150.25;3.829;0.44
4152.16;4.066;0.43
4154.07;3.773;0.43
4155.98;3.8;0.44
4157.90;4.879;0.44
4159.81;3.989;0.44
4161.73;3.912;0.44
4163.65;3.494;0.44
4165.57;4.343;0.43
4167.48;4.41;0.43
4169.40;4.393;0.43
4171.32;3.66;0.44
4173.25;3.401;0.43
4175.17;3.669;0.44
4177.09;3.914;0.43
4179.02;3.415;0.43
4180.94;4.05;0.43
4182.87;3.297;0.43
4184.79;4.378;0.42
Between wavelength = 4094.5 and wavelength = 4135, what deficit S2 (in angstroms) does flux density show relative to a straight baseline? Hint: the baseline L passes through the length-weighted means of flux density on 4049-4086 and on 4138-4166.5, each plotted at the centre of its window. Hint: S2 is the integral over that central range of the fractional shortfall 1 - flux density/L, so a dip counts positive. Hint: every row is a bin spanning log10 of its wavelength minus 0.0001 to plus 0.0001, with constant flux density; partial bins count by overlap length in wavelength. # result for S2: 0.3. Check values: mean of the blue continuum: 4.52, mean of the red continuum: 3.93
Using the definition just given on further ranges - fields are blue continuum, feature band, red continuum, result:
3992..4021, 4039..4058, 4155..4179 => -1.3 angstroms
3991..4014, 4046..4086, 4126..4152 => -4.6 angstroms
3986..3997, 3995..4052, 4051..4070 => 1.0 angstroms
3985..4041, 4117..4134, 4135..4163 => 0.1 angstroms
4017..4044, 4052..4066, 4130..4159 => -1.1 angstroms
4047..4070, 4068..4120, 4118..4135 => -1.1 angstroms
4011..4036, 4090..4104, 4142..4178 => -1.0 angstroms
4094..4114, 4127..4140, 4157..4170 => 0.8 angstroms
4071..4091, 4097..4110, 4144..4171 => -1.1 angstroms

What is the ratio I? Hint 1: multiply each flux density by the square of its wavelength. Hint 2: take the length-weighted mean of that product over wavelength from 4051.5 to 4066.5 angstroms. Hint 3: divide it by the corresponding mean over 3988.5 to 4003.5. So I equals 1.12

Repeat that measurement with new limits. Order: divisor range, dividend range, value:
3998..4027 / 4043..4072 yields 1.09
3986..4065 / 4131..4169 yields 0.97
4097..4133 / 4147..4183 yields 0.94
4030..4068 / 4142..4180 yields 0.91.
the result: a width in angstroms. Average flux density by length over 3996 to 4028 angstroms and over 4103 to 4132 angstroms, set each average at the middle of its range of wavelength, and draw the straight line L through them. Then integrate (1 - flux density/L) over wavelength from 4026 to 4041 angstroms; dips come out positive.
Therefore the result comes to 0.2 angstroms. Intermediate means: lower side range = 4.33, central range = 4.21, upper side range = 4.11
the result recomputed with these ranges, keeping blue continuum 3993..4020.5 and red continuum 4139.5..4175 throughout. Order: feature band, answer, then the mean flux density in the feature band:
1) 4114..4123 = 0.13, 3.98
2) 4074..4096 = -0.54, 4.23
